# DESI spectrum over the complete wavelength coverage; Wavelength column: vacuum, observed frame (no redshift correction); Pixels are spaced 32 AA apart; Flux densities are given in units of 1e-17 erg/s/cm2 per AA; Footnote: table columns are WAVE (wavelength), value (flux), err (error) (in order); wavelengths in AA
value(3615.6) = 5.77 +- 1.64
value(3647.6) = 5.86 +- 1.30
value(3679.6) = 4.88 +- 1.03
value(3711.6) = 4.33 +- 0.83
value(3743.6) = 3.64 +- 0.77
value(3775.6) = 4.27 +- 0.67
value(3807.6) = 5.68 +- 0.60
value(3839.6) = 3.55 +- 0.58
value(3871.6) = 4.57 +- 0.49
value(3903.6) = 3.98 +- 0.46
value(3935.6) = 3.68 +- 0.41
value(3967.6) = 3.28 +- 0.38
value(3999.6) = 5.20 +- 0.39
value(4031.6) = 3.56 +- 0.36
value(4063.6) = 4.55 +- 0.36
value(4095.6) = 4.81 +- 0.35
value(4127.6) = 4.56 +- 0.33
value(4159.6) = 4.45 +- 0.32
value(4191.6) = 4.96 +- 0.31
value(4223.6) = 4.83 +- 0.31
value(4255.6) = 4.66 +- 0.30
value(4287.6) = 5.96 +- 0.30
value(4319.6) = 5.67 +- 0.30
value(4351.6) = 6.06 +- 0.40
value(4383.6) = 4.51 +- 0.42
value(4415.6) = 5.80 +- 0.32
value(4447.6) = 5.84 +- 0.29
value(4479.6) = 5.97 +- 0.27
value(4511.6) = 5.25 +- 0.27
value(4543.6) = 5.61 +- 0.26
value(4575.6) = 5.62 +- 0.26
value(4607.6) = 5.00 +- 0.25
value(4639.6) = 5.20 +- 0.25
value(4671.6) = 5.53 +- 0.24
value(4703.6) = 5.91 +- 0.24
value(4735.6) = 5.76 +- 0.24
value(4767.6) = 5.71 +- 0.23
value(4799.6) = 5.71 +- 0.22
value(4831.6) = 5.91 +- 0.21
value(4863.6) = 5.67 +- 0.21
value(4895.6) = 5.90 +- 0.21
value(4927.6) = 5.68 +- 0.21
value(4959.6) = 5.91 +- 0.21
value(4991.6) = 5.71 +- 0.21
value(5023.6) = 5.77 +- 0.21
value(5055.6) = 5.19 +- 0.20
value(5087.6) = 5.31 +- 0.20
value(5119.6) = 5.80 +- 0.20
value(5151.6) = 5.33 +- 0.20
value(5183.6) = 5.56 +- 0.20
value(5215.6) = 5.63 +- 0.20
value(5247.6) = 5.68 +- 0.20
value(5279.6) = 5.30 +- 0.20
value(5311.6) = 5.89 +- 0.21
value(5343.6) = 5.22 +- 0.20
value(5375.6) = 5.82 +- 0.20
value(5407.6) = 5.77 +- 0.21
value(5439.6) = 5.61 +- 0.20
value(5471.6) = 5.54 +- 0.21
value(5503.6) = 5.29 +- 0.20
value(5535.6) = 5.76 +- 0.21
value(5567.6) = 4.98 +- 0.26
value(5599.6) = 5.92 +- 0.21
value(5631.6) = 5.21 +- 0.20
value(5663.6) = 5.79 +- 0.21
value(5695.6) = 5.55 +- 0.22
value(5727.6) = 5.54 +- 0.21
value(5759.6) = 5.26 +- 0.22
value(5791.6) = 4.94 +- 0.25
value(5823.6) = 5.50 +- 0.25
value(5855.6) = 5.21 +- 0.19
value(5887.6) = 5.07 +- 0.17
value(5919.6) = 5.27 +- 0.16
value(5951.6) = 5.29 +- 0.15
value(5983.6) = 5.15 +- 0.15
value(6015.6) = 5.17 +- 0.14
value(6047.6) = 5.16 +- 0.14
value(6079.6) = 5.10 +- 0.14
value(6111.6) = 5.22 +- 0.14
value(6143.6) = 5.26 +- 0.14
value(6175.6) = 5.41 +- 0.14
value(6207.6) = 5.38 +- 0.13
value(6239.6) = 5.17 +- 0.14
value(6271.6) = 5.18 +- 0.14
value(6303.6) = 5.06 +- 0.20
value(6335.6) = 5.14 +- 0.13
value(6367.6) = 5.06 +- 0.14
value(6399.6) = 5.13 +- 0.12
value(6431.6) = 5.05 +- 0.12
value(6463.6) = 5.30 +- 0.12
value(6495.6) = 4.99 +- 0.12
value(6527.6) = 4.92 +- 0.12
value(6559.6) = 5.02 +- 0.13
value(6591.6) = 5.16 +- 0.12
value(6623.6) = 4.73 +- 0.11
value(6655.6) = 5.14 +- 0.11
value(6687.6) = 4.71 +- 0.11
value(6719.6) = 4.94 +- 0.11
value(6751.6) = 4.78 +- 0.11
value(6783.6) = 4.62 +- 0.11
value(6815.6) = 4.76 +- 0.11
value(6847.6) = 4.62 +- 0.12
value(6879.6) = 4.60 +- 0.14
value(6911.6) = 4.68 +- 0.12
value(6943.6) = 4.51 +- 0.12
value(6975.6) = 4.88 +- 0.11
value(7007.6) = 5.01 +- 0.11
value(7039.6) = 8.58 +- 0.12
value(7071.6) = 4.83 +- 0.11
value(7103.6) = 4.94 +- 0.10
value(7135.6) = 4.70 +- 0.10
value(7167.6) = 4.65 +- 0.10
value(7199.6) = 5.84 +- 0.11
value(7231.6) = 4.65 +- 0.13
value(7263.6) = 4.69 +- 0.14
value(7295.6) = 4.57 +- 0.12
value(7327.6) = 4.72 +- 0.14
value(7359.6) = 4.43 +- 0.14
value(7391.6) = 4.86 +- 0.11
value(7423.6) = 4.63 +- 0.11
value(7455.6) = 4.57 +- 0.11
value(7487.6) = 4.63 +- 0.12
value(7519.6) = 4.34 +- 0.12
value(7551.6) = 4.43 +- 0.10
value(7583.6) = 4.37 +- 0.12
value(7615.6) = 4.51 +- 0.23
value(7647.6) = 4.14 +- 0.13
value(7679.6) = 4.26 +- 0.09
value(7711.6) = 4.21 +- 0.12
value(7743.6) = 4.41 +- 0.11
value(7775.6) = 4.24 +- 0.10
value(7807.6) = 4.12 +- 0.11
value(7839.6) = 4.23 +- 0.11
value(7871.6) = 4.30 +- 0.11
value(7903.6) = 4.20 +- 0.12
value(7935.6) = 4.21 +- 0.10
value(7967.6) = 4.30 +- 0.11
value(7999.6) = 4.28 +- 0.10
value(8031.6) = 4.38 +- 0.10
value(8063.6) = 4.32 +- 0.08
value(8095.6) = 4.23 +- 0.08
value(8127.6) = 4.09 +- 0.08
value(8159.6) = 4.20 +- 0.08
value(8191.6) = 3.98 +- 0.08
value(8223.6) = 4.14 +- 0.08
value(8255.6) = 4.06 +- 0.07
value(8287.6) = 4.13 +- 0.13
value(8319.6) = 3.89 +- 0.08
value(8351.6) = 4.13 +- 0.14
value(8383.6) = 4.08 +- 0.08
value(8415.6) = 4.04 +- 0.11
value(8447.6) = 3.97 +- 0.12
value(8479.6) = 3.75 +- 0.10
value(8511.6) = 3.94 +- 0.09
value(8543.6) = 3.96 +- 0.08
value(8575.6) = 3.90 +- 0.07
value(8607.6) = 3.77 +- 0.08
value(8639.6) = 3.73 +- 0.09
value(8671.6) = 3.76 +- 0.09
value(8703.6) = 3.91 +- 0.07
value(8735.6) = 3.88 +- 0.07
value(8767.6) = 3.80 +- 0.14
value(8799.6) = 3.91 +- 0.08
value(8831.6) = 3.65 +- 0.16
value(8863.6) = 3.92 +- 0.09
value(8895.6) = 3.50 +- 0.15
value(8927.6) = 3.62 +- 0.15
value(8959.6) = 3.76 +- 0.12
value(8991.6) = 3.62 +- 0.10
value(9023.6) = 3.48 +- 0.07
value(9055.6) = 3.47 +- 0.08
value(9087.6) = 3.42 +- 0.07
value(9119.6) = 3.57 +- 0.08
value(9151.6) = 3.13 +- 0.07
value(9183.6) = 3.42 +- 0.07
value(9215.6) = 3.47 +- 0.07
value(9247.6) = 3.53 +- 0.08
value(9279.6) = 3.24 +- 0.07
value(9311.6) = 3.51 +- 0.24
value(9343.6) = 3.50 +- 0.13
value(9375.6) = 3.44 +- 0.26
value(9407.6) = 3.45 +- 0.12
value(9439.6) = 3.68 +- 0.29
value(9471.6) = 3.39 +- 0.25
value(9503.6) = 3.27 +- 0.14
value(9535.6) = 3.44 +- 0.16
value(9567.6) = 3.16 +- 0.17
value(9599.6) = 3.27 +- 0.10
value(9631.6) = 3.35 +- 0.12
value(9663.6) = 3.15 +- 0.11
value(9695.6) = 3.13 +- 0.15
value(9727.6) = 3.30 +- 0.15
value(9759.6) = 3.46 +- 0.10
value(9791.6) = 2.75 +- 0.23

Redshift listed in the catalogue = 0.071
